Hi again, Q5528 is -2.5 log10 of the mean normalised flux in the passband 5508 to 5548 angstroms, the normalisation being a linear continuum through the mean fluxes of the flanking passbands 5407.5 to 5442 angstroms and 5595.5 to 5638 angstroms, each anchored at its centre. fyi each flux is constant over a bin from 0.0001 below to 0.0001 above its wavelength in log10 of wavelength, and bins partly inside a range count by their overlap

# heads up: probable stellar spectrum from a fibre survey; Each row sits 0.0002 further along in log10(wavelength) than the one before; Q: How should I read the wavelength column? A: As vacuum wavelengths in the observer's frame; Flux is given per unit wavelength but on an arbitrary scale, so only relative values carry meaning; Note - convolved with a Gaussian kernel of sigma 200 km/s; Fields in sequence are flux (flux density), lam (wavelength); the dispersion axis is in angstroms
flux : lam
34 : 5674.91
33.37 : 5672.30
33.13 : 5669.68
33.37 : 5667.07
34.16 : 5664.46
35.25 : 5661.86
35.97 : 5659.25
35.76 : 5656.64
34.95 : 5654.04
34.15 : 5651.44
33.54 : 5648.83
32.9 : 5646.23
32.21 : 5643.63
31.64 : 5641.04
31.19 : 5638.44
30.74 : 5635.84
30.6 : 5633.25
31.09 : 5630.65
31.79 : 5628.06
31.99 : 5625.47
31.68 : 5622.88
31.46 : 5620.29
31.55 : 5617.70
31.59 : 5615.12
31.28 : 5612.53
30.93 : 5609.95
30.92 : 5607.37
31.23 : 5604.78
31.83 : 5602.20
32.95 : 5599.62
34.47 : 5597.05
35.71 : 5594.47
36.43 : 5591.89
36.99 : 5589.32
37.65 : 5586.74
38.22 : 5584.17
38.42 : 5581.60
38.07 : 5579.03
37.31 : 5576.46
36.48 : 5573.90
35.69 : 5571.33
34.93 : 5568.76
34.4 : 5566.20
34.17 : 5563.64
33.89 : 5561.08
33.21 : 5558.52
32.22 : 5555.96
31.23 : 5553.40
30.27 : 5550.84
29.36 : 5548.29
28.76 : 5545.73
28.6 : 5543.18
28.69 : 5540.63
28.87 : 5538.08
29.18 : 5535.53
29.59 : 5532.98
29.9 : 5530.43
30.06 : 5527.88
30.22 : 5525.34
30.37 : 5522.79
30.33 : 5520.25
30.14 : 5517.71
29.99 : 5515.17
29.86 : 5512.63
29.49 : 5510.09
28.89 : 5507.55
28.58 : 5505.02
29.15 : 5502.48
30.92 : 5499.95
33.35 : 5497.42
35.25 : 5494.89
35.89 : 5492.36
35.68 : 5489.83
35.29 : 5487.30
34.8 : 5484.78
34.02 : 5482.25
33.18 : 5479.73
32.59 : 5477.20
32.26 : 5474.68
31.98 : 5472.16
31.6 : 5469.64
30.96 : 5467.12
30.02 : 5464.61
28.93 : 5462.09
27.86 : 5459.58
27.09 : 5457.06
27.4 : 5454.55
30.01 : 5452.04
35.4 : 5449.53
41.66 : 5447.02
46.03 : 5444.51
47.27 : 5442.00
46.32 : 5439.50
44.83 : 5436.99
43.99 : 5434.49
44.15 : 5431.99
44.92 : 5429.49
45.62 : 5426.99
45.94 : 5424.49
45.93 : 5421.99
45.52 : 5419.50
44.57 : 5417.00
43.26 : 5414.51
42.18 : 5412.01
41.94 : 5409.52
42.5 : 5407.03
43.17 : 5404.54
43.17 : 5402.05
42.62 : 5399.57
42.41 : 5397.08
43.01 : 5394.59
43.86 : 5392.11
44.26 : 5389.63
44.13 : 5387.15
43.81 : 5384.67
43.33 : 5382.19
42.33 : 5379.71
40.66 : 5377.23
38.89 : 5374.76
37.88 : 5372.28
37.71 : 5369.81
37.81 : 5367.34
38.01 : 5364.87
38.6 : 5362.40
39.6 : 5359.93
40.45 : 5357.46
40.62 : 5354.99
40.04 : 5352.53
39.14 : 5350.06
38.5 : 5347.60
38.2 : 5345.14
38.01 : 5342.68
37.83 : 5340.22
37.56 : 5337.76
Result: 0.26 mag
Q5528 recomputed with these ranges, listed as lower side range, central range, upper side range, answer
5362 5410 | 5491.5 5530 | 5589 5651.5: 0.19 mag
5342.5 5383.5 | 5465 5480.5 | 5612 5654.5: 0.14 mag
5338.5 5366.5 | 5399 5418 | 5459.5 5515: -0.19 mag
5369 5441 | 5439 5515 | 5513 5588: 0.14 mag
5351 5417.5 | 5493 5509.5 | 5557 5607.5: 0.21 mag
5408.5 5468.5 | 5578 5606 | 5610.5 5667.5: -0.04 mag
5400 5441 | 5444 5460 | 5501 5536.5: 0.19 mag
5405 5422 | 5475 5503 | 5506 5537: 0.01 mag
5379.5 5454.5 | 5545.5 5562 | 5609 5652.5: 0.14 mag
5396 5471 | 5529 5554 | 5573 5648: 0.22 mag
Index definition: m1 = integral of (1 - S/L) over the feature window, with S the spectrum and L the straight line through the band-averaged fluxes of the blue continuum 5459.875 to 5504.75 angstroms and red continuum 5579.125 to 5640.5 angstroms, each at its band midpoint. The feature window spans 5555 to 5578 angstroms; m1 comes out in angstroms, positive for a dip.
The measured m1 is -1.3 angstroms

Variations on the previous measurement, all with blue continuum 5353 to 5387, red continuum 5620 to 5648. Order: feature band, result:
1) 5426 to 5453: -3.53 angstroms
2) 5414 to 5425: -1.88 angstroms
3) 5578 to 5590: -1.69 angstroms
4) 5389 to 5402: -1.29 angstroms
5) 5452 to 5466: 3.31 angstroms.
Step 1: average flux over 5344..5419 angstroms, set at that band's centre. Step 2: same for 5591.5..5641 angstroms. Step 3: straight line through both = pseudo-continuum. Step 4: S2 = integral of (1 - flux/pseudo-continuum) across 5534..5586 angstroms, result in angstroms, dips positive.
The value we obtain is 1.5 angstroms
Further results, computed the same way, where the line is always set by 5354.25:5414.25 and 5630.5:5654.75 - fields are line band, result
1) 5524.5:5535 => 1.9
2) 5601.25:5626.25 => 1.4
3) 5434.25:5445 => -1.7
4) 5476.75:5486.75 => 1.1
